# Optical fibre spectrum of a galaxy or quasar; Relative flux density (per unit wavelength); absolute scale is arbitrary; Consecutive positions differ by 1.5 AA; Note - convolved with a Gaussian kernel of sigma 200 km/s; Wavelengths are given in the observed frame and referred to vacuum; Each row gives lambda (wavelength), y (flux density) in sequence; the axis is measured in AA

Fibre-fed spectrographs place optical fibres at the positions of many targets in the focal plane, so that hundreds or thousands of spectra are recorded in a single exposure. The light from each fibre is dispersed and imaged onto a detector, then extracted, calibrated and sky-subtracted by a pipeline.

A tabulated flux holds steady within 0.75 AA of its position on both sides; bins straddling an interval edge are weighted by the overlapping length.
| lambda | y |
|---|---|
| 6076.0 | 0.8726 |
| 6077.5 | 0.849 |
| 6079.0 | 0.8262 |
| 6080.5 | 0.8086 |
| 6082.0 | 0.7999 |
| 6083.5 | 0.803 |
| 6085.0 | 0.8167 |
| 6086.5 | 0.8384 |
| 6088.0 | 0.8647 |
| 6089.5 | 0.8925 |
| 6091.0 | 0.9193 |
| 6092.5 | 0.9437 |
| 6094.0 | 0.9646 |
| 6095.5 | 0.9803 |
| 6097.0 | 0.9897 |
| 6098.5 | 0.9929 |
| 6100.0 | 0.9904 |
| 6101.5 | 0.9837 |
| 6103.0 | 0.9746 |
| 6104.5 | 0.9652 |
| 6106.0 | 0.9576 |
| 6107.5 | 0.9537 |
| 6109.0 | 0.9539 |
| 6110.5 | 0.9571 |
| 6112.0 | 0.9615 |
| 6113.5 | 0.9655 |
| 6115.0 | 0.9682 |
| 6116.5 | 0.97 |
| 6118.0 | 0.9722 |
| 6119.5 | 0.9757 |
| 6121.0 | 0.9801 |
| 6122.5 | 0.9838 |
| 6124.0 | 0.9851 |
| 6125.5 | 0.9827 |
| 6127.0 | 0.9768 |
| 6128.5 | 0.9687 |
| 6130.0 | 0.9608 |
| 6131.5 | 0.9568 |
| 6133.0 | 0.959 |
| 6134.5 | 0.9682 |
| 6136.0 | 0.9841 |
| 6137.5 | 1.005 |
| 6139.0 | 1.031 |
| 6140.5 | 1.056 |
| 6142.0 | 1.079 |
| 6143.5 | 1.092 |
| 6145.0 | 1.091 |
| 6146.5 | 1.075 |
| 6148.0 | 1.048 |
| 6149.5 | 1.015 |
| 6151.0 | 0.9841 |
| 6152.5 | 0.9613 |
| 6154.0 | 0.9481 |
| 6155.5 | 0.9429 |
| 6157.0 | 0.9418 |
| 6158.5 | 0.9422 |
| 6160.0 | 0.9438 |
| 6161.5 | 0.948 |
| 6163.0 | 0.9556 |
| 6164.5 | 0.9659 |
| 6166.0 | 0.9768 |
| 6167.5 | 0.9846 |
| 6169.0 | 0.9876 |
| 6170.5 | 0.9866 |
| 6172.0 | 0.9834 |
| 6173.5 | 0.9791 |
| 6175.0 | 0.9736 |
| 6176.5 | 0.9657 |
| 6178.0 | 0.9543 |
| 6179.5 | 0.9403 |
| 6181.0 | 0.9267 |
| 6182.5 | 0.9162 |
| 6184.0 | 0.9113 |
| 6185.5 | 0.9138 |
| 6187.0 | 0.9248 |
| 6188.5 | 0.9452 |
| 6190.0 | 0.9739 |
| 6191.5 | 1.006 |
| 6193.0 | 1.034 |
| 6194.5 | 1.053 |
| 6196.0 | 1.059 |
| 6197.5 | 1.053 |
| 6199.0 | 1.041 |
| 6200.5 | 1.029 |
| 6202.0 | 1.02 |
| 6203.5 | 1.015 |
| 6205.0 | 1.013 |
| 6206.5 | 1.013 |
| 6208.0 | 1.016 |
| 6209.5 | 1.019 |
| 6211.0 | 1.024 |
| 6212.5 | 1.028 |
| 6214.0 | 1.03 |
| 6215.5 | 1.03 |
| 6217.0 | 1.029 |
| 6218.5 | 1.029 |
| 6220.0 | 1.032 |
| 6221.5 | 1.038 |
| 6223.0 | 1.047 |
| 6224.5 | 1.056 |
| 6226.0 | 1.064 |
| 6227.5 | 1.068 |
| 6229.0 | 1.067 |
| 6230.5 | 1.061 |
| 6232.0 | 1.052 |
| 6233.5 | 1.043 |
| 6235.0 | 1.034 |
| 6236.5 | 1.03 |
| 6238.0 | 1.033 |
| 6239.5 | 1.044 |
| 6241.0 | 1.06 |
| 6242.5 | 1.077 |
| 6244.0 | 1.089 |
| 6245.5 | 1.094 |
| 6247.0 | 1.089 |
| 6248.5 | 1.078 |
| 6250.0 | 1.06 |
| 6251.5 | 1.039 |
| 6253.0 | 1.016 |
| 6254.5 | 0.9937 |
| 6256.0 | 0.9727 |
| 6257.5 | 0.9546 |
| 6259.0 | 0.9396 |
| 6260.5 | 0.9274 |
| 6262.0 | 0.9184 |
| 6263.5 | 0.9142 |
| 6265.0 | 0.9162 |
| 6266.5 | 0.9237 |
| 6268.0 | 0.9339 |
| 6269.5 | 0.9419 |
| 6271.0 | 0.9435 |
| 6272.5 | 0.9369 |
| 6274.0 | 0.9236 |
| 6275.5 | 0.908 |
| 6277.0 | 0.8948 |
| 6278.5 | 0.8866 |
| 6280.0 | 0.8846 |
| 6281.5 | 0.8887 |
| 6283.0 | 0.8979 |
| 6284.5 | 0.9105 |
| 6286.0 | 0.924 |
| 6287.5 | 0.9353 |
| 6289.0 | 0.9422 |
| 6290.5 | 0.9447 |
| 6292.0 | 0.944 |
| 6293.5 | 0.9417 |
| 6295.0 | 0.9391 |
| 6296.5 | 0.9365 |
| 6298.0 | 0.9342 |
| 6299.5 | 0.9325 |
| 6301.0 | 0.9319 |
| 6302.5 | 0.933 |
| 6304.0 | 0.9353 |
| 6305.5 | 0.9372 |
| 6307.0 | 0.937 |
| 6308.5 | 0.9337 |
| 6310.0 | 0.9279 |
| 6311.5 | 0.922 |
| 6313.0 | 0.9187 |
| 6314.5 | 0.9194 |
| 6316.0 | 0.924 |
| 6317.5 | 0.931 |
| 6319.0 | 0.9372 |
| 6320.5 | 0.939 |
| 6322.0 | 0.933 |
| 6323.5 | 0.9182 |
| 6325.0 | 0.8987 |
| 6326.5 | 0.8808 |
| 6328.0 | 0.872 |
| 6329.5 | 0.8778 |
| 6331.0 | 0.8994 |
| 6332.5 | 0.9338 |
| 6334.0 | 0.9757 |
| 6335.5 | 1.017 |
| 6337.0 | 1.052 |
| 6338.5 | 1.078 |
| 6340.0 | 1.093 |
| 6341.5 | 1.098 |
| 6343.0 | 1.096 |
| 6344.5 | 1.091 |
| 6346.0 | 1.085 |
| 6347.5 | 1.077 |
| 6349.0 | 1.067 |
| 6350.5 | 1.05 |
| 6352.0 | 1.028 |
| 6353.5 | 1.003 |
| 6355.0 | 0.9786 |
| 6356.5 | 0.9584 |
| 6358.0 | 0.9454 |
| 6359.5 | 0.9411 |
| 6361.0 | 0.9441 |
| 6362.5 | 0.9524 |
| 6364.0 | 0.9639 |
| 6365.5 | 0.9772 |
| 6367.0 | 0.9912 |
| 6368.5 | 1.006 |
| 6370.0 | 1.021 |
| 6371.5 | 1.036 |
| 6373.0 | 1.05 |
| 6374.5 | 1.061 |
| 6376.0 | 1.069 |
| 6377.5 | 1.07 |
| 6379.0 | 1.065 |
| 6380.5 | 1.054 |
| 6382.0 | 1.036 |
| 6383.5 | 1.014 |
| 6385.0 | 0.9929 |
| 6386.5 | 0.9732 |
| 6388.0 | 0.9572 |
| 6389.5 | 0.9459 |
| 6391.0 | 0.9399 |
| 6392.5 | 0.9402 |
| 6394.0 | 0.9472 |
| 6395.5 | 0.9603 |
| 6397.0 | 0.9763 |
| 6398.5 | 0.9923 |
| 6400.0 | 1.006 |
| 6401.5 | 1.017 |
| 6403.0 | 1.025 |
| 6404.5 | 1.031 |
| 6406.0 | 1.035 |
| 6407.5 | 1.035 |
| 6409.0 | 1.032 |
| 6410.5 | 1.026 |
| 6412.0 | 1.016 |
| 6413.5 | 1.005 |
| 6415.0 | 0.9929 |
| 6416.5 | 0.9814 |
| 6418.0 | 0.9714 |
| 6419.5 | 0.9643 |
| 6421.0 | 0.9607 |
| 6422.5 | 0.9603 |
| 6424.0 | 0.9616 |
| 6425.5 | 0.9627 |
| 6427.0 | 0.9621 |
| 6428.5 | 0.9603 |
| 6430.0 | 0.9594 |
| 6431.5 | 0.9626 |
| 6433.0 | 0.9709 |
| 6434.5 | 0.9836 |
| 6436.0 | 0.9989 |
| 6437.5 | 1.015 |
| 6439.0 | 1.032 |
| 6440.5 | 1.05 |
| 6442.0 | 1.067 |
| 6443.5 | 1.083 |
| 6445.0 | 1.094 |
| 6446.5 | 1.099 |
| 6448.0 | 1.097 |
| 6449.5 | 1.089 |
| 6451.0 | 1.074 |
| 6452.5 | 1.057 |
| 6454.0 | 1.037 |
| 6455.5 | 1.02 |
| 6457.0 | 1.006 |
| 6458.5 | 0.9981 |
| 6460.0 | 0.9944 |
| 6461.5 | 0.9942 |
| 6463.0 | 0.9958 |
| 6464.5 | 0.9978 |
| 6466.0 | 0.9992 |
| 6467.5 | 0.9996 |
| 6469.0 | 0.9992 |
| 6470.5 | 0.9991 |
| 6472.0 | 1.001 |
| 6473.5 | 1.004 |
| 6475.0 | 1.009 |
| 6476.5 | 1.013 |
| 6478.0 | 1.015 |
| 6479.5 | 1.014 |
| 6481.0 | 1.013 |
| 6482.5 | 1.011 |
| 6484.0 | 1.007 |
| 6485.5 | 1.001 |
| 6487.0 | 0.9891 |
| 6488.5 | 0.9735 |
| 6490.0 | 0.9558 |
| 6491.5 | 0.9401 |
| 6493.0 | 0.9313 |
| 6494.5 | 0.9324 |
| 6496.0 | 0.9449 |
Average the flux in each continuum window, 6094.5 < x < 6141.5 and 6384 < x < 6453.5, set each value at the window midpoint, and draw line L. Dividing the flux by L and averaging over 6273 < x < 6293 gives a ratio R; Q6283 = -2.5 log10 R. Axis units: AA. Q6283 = 0.088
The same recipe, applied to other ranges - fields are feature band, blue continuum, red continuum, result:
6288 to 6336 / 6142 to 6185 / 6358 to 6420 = 0.071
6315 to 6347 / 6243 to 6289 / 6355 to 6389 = 0.009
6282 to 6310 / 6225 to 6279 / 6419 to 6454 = 0.079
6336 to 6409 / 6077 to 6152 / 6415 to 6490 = -0.020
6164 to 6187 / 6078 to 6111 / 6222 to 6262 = 0.028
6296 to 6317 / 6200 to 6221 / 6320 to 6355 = 0.084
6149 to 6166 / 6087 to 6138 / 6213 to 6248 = 0.043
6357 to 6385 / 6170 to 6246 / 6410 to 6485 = 0.002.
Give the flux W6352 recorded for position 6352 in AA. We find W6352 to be 1.028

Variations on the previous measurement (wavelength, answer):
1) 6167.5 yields 0.9846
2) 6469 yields 0.9992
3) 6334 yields 0.9757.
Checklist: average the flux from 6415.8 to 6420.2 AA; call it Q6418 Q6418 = 0.972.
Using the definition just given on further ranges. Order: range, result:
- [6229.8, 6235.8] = 1.05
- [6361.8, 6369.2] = 0.978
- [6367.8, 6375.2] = 1.03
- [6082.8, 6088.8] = 0.831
